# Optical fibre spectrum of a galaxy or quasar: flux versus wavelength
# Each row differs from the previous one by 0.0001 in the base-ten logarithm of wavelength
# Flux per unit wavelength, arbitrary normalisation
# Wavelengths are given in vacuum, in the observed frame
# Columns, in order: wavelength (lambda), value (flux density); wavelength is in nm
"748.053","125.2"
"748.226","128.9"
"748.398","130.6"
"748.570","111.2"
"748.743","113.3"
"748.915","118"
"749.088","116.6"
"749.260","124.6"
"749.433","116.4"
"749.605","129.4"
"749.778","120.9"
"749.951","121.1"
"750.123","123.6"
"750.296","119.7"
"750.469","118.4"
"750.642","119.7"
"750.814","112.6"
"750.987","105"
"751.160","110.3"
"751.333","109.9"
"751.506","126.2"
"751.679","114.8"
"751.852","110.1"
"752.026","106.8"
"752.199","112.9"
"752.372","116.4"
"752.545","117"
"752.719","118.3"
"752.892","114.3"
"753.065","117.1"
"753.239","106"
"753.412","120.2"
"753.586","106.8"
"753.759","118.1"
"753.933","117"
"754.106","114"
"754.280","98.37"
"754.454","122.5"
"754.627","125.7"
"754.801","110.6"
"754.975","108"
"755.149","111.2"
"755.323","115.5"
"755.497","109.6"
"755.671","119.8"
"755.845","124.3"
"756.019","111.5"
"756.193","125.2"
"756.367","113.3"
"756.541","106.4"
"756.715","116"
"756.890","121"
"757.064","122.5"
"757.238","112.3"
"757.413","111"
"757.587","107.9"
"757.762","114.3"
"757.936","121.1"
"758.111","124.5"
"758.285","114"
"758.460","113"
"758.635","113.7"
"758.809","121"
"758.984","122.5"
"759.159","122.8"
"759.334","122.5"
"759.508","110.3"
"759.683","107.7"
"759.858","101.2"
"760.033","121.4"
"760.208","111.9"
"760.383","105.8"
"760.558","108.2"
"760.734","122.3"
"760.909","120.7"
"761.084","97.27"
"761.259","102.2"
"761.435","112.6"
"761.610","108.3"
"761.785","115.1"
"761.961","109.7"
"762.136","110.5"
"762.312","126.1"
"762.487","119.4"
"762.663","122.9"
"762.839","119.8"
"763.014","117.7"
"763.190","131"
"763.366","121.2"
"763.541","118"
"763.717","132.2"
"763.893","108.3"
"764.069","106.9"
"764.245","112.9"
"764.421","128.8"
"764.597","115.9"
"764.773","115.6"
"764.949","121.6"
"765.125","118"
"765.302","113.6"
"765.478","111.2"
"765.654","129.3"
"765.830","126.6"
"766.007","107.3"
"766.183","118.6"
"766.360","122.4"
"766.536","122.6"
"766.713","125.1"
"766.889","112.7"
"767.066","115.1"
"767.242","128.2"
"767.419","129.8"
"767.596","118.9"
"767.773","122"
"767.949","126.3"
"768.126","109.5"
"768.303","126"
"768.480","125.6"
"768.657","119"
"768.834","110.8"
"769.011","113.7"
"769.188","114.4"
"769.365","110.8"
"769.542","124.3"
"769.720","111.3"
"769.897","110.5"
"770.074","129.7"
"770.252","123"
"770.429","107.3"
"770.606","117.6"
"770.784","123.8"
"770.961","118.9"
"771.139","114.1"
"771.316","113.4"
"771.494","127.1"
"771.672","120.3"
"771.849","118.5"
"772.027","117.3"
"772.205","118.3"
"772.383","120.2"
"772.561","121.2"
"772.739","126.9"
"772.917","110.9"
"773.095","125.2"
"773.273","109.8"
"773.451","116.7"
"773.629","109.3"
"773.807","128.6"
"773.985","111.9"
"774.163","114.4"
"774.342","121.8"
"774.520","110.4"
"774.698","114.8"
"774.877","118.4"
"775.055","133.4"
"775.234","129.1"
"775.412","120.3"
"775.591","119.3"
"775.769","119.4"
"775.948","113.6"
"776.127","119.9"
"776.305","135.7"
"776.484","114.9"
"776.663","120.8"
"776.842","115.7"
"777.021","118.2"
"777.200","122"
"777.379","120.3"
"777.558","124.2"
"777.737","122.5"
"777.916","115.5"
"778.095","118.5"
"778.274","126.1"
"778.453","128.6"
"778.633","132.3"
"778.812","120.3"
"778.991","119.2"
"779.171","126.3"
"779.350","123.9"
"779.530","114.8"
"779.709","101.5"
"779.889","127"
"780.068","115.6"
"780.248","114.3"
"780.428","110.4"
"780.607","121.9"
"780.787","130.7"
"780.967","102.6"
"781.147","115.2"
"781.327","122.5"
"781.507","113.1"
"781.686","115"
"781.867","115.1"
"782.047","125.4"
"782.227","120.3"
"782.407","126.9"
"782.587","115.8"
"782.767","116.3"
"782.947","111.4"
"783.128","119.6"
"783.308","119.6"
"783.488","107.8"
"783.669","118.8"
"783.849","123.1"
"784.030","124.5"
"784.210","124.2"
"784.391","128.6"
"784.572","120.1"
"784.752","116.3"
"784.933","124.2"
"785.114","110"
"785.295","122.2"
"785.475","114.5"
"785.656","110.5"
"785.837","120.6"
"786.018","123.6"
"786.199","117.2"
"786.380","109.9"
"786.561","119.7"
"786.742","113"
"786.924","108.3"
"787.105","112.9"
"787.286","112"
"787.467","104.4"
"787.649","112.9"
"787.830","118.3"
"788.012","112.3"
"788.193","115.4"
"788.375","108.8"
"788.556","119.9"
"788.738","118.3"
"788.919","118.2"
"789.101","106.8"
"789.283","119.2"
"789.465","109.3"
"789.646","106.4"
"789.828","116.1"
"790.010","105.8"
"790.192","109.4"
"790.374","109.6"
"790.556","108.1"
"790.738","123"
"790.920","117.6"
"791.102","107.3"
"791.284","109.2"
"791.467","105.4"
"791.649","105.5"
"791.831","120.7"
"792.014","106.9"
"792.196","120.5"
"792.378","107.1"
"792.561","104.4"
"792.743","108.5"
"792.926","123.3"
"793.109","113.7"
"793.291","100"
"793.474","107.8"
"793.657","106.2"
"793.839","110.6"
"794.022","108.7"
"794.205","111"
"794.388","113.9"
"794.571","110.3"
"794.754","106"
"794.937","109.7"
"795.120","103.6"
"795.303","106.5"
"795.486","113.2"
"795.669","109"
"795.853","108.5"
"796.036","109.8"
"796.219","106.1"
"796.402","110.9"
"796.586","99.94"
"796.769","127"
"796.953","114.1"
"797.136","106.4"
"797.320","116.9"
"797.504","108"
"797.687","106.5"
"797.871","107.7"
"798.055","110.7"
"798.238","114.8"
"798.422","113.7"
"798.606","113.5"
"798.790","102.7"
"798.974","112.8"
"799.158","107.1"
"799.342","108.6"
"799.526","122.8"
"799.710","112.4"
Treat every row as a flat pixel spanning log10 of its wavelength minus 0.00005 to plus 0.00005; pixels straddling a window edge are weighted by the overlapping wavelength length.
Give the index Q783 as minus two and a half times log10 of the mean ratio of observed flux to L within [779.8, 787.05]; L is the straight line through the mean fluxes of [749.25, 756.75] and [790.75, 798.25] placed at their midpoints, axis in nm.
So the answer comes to -0.06 mag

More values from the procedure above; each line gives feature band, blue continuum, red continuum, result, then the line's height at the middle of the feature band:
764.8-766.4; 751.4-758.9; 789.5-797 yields -0.044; 114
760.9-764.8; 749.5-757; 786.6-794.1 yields -0.016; 114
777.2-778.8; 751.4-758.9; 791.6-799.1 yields -0.101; 112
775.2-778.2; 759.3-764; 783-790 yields -0.046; 115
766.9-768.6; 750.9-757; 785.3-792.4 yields -0.074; 114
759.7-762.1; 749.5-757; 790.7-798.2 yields 0.040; 115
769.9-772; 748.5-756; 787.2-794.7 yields -0.050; 114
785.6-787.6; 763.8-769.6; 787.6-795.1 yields -0.010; 113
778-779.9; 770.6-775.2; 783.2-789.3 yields -0.035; 118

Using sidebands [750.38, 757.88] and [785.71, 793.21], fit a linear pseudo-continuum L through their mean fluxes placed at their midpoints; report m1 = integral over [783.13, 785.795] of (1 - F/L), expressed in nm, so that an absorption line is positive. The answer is -0.14 nm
